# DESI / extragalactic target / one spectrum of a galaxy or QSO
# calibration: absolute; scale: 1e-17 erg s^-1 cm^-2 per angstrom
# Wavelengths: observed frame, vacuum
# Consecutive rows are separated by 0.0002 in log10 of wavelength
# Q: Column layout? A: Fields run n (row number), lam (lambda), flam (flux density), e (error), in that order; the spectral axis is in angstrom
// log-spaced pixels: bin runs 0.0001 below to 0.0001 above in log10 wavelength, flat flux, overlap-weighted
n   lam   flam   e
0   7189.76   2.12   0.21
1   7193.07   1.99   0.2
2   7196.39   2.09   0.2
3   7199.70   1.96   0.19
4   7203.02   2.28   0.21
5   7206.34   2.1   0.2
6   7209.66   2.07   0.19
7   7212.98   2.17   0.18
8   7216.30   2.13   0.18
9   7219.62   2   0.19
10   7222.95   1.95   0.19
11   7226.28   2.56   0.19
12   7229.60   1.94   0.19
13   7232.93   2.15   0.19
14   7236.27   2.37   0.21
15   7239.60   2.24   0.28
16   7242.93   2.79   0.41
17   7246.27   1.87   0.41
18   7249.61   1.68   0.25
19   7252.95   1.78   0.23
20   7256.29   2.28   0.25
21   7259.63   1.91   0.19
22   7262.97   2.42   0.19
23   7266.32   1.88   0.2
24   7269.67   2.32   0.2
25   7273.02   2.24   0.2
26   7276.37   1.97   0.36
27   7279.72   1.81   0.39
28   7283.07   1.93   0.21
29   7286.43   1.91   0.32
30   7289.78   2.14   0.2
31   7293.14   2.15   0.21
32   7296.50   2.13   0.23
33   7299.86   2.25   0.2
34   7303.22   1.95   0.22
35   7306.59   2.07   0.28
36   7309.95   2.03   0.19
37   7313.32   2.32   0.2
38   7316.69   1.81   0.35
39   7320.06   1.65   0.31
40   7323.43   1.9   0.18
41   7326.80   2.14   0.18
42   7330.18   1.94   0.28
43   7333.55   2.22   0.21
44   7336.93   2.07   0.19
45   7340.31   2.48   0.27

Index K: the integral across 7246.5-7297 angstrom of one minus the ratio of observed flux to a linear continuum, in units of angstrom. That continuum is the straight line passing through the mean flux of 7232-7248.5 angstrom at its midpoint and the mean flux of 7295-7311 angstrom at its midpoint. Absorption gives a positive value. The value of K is 3.4 angstrom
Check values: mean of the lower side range 2.27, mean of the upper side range 2.09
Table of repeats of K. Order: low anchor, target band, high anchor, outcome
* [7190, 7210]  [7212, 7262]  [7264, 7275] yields -0.1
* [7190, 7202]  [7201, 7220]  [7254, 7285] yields -0.8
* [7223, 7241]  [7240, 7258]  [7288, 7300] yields 0.9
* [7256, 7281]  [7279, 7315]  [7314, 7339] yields -0.5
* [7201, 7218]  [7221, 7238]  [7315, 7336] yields -0.6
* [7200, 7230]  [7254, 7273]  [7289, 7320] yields -0.5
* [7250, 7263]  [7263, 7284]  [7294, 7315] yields 0.0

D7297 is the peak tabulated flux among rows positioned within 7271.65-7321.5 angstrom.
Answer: 2.32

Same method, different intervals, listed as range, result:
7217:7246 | 2.79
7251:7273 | 2.42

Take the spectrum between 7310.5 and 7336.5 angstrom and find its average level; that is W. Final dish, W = 2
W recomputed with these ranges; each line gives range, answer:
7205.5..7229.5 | 2.13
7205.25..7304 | 2.1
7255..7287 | 2.07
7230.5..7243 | 2.31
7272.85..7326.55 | 2.01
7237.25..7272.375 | 2.13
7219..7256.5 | 2.13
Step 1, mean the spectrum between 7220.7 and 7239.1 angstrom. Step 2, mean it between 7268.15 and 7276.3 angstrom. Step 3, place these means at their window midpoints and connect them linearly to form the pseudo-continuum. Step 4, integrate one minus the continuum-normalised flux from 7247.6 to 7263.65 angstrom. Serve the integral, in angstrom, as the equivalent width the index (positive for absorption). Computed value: 1.6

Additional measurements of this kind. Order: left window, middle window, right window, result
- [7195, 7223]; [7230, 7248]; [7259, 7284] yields -1.5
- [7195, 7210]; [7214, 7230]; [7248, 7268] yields -0.5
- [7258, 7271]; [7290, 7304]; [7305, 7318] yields -0.3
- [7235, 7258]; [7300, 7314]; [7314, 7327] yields -1.2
